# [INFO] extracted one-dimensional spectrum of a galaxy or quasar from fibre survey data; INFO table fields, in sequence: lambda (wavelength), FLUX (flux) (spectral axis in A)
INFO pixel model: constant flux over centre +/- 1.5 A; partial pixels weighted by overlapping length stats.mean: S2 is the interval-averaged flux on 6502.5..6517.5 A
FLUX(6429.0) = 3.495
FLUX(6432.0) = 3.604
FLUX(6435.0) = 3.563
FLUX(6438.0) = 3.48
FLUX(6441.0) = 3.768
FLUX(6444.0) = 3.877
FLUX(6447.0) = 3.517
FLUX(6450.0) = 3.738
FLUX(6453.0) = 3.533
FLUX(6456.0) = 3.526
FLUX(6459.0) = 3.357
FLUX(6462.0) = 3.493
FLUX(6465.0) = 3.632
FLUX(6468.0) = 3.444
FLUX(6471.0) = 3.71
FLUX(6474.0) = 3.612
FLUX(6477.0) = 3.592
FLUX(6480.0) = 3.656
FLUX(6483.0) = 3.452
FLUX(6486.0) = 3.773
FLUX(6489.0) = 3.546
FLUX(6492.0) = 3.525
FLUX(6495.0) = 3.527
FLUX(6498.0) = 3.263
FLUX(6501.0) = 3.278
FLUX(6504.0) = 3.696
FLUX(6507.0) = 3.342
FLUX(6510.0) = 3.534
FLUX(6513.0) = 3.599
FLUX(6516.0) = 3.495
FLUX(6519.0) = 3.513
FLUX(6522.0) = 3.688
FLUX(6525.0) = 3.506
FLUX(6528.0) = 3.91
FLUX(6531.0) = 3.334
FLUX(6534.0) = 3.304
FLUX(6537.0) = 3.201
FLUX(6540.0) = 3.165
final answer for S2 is 3.53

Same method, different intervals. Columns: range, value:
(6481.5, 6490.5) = 3.59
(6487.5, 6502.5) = 3.43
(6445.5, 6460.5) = 3.53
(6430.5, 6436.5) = 3.58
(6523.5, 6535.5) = 3.51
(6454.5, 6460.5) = 3.44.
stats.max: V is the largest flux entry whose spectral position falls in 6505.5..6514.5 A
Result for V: 3.599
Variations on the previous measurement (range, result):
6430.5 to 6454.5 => 3.877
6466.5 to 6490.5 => 3.773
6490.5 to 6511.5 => 3.696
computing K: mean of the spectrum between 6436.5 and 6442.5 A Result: 3.62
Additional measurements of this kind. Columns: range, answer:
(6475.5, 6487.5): 3.62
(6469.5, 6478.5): 3.64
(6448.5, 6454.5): 3.64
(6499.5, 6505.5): 3.49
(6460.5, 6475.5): 3.58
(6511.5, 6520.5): 3.54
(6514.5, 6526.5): 3.55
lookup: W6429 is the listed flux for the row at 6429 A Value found 3.495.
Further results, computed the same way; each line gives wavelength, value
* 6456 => 3.526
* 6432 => 3.604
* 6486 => 3.773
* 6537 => 3.201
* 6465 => 3.632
